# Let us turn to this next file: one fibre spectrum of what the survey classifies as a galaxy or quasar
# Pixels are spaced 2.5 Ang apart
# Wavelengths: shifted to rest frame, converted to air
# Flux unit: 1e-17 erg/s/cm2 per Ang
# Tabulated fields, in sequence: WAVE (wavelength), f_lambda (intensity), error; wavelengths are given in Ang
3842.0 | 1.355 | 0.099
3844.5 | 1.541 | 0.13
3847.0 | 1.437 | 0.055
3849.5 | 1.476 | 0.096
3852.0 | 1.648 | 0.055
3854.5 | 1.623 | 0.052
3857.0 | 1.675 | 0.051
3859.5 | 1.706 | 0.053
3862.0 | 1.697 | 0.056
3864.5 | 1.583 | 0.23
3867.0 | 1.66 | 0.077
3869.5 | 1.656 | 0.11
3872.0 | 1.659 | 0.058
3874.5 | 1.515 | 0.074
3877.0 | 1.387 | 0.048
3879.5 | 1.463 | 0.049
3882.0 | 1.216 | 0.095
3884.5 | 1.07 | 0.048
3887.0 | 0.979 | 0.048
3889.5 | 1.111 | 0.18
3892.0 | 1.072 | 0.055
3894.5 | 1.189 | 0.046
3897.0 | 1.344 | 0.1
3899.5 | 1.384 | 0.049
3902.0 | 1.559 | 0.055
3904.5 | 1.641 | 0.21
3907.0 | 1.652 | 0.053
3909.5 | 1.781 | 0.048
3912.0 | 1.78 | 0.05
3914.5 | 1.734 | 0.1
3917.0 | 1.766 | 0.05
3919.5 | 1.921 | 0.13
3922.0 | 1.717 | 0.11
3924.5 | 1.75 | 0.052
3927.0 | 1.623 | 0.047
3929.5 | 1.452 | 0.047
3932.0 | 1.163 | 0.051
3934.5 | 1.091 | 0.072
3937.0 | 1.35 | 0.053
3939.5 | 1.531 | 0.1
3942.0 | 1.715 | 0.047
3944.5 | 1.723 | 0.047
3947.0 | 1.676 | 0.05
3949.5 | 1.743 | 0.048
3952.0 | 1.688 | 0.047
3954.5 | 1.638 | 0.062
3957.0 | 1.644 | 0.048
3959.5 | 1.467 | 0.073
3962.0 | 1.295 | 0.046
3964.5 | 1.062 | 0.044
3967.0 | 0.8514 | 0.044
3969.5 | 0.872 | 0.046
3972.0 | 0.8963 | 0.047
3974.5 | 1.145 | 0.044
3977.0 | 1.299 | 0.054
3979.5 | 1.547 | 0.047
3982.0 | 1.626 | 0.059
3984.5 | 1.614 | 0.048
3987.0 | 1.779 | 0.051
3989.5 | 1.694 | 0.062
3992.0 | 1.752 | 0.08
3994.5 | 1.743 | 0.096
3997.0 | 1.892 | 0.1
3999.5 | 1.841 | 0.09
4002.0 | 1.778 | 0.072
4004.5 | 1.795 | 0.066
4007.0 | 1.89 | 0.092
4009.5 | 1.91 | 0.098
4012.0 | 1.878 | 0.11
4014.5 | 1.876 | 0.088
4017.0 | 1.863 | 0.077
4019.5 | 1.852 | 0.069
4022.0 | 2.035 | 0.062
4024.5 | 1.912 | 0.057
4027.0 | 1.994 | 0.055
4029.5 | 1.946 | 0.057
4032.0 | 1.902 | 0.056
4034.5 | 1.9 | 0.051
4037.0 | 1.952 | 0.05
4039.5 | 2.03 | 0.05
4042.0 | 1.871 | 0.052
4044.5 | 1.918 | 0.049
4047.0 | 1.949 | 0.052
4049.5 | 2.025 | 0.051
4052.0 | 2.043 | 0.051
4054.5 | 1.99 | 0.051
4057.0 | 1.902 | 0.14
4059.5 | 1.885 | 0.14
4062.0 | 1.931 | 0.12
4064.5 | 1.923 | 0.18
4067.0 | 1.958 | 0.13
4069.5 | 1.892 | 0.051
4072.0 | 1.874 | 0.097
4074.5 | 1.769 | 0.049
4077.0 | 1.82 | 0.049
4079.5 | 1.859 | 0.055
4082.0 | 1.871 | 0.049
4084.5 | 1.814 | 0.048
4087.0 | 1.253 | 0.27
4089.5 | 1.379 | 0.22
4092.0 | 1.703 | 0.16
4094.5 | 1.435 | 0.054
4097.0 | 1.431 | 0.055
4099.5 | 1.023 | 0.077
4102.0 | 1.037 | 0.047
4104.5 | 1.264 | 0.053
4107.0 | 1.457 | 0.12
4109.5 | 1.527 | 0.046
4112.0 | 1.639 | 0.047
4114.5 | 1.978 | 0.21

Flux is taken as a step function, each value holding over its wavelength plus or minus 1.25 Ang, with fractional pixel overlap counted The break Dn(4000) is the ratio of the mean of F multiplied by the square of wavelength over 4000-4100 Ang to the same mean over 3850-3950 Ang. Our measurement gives 1.30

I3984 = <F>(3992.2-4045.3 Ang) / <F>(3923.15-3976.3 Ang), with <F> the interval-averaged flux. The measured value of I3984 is 1.4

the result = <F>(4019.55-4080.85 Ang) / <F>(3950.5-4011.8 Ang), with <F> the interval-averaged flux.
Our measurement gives 1.3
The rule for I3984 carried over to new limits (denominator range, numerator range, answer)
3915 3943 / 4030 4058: 1.26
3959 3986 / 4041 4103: 1.40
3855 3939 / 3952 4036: 1.10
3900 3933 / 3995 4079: 1.15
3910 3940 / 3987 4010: 1.14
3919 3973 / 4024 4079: 1.33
